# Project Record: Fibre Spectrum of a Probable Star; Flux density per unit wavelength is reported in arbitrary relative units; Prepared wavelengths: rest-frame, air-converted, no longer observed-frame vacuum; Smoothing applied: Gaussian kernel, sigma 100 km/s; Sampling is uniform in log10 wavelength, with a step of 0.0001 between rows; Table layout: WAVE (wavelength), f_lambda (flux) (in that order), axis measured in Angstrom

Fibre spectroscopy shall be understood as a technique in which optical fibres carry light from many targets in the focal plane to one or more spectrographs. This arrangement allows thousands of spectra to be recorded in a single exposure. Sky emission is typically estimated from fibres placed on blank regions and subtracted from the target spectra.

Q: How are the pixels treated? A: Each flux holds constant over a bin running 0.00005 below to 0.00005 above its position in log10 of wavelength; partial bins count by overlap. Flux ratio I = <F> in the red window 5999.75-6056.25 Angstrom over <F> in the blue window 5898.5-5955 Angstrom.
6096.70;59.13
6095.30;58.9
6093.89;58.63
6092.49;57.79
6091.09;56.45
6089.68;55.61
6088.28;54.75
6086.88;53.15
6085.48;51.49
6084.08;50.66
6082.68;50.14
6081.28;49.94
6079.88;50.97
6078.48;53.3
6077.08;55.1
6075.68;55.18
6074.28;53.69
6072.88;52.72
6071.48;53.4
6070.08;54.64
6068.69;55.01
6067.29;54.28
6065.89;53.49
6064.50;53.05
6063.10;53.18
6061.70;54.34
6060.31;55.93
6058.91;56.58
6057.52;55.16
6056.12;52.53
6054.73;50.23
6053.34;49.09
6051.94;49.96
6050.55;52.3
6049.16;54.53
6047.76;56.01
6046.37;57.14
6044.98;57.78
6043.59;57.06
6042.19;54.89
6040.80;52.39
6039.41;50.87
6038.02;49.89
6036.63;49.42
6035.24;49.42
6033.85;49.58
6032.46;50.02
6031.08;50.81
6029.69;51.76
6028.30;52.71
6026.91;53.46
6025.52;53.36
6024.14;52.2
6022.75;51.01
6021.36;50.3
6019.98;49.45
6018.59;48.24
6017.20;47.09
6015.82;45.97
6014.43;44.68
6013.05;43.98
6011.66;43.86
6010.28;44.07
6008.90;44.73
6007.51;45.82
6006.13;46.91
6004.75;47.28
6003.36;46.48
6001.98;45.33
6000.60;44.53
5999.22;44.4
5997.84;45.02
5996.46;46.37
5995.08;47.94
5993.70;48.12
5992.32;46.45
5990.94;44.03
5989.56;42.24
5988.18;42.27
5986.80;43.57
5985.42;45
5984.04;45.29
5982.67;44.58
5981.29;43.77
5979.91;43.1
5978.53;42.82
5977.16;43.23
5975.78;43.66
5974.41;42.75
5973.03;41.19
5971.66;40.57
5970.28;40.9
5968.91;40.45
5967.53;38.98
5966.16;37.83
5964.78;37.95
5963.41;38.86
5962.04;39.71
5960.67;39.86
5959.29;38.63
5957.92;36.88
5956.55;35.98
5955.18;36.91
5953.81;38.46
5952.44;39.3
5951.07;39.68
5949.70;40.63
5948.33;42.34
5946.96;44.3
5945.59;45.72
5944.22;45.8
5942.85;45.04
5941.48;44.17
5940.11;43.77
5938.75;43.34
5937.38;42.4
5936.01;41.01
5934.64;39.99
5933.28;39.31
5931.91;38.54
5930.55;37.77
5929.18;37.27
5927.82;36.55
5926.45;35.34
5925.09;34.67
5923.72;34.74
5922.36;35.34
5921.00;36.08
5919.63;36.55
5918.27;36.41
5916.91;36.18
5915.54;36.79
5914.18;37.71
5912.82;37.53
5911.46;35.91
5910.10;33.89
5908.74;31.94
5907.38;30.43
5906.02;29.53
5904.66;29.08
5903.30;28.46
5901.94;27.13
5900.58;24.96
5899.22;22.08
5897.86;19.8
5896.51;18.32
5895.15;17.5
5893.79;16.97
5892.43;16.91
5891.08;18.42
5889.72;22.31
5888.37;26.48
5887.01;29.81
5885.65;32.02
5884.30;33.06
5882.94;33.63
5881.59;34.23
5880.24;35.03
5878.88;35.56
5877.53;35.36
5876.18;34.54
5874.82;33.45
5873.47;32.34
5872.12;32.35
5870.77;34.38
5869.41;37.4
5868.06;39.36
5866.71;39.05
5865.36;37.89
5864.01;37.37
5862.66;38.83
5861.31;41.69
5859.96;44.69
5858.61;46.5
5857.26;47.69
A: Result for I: 1.3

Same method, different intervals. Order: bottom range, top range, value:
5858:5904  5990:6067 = 1.61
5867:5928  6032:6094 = 1.72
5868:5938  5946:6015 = 1.33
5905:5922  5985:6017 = 1.30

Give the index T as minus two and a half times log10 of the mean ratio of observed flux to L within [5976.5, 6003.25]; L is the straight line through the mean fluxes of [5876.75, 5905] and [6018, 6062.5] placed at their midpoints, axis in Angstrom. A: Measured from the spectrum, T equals -0.02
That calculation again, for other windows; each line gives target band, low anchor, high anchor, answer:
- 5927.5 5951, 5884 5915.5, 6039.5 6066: -0.22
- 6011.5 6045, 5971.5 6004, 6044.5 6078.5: -0.02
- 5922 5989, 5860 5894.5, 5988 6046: 0.02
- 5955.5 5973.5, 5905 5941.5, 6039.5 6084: 0.08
